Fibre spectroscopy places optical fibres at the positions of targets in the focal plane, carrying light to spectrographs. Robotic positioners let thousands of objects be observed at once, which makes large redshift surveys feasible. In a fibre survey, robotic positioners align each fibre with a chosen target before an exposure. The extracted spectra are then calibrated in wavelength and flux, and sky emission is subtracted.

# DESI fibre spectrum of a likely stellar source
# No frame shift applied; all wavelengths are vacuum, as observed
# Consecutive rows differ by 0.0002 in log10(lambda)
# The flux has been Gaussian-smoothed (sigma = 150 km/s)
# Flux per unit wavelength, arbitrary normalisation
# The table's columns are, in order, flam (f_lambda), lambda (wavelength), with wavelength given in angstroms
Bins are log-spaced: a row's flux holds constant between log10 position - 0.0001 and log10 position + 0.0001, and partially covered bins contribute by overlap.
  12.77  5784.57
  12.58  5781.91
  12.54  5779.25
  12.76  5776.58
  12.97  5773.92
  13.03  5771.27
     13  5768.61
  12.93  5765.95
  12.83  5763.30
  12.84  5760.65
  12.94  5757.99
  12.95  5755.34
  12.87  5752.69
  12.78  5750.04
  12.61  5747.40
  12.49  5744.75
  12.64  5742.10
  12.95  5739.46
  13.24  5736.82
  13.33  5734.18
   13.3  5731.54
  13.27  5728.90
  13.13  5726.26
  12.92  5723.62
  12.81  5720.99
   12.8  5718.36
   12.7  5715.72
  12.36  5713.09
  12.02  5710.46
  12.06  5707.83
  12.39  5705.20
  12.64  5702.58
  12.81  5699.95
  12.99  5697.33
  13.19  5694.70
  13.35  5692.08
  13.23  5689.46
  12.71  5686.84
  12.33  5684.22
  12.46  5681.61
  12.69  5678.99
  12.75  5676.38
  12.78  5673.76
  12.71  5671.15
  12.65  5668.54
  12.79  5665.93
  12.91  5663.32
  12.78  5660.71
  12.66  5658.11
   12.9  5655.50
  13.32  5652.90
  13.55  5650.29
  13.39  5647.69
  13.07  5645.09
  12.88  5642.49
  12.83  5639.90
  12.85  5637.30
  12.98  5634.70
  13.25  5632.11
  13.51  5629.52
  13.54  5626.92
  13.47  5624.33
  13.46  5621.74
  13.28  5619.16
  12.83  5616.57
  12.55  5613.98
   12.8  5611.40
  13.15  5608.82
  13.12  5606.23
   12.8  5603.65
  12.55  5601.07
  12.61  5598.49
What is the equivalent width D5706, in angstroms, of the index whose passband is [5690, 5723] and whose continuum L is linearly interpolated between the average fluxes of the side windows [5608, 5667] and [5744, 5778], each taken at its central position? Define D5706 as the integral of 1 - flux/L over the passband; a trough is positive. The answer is 0.7 angstroms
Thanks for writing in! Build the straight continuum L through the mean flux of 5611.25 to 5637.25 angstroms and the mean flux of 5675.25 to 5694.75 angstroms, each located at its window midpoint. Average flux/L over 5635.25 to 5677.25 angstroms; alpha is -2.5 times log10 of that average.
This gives 0.01 mag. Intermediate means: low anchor 13.2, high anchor 12.8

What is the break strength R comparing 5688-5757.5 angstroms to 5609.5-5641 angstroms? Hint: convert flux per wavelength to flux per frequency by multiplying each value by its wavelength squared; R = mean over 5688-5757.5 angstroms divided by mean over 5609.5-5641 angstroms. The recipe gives 1.0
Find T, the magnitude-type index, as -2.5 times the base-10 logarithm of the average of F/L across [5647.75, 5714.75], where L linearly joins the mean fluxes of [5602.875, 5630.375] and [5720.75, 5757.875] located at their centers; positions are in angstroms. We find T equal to 0.02 mag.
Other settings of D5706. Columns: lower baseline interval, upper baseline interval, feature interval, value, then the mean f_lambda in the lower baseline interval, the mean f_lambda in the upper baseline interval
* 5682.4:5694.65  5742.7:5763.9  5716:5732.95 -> -0.23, 12.9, 12.8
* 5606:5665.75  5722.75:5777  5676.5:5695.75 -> 0.27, 13.1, 12.9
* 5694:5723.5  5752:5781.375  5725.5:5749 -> -0.46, 12.6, 12.9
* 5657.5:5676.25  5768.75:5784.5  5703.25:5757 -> -0.01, 12.8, 12.8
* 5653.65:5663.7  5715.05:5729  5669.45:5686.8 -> 0.31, 12.8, 12.9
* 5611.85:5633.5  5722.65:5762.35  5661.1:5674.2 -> 0.35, 13.2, 12.9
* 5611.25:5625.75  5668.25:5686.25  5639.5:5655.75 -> -0.38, 13.1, 12.6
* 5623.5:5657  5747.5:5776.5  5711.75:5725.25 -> 0.28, 13.2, 12.9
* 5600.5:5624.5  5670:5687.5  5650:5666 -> -0.28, 13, 12.6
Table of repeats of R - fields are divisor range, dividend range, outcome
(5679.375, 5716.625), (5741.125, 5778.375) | 1.04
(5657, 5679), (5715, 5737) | 1.04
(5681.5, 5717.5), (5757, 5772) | 1.04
